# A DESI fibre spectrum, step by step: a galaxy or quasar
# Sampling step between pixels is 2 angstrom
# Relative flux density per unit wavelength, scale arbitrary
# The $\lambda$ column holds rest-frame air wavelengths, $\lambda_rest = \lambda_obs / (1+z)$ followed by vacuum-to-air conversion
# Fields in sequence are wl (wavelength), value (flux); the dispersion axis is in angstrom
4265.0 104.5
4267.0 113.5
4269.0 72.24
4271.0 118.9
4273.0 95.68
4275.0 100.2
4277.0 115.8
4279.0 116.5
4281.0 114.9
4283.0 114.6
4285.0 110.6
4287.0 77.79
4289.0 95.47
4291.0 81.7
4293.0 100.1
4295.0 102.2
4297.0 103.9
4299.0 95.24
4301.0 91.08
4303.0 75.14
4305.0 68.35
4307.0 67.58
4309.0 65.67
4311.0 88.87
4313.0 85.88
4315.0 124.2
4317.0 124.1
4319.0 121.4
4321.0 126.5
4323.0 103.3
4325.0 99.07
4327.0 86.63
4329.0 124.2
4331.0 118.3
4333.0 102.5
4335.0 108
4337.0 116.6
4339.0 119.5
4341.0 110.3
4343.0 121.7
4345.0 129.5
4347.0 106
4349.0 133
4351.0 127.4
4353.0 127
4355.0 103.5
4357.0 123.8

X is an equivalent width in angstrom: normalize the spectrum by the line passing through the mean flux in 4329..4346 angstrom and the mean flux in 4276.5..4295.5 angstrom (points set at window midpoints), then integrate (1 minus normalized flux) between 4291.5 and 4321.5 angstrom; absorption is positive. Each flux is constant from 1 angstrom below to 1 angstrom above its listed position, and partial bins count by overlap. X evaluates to 3.6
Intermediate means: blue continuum 103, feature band 95.3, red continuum 116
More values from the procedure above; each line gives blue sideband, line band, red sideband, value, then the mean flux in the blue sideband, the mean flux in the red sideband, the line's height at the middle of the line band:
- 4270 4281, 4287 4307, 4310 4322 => 4.0 angstrom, 110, 112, 111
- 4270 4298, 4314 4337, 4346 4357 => 0.1 angstrom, 103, 120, 113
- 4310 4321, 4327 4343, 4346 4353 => 0.6 angstrom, 110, 123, 118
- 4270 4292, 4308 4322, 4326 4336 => 0.2 angstrom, 104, 108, 107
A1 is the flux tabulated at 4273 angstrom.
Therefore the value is 95.68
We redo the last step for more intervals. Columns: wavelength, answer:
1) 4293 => 100.1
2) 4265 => 104.5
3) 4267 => 113.5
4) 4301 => 91.08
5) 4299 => 95.24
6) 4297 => 103.9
